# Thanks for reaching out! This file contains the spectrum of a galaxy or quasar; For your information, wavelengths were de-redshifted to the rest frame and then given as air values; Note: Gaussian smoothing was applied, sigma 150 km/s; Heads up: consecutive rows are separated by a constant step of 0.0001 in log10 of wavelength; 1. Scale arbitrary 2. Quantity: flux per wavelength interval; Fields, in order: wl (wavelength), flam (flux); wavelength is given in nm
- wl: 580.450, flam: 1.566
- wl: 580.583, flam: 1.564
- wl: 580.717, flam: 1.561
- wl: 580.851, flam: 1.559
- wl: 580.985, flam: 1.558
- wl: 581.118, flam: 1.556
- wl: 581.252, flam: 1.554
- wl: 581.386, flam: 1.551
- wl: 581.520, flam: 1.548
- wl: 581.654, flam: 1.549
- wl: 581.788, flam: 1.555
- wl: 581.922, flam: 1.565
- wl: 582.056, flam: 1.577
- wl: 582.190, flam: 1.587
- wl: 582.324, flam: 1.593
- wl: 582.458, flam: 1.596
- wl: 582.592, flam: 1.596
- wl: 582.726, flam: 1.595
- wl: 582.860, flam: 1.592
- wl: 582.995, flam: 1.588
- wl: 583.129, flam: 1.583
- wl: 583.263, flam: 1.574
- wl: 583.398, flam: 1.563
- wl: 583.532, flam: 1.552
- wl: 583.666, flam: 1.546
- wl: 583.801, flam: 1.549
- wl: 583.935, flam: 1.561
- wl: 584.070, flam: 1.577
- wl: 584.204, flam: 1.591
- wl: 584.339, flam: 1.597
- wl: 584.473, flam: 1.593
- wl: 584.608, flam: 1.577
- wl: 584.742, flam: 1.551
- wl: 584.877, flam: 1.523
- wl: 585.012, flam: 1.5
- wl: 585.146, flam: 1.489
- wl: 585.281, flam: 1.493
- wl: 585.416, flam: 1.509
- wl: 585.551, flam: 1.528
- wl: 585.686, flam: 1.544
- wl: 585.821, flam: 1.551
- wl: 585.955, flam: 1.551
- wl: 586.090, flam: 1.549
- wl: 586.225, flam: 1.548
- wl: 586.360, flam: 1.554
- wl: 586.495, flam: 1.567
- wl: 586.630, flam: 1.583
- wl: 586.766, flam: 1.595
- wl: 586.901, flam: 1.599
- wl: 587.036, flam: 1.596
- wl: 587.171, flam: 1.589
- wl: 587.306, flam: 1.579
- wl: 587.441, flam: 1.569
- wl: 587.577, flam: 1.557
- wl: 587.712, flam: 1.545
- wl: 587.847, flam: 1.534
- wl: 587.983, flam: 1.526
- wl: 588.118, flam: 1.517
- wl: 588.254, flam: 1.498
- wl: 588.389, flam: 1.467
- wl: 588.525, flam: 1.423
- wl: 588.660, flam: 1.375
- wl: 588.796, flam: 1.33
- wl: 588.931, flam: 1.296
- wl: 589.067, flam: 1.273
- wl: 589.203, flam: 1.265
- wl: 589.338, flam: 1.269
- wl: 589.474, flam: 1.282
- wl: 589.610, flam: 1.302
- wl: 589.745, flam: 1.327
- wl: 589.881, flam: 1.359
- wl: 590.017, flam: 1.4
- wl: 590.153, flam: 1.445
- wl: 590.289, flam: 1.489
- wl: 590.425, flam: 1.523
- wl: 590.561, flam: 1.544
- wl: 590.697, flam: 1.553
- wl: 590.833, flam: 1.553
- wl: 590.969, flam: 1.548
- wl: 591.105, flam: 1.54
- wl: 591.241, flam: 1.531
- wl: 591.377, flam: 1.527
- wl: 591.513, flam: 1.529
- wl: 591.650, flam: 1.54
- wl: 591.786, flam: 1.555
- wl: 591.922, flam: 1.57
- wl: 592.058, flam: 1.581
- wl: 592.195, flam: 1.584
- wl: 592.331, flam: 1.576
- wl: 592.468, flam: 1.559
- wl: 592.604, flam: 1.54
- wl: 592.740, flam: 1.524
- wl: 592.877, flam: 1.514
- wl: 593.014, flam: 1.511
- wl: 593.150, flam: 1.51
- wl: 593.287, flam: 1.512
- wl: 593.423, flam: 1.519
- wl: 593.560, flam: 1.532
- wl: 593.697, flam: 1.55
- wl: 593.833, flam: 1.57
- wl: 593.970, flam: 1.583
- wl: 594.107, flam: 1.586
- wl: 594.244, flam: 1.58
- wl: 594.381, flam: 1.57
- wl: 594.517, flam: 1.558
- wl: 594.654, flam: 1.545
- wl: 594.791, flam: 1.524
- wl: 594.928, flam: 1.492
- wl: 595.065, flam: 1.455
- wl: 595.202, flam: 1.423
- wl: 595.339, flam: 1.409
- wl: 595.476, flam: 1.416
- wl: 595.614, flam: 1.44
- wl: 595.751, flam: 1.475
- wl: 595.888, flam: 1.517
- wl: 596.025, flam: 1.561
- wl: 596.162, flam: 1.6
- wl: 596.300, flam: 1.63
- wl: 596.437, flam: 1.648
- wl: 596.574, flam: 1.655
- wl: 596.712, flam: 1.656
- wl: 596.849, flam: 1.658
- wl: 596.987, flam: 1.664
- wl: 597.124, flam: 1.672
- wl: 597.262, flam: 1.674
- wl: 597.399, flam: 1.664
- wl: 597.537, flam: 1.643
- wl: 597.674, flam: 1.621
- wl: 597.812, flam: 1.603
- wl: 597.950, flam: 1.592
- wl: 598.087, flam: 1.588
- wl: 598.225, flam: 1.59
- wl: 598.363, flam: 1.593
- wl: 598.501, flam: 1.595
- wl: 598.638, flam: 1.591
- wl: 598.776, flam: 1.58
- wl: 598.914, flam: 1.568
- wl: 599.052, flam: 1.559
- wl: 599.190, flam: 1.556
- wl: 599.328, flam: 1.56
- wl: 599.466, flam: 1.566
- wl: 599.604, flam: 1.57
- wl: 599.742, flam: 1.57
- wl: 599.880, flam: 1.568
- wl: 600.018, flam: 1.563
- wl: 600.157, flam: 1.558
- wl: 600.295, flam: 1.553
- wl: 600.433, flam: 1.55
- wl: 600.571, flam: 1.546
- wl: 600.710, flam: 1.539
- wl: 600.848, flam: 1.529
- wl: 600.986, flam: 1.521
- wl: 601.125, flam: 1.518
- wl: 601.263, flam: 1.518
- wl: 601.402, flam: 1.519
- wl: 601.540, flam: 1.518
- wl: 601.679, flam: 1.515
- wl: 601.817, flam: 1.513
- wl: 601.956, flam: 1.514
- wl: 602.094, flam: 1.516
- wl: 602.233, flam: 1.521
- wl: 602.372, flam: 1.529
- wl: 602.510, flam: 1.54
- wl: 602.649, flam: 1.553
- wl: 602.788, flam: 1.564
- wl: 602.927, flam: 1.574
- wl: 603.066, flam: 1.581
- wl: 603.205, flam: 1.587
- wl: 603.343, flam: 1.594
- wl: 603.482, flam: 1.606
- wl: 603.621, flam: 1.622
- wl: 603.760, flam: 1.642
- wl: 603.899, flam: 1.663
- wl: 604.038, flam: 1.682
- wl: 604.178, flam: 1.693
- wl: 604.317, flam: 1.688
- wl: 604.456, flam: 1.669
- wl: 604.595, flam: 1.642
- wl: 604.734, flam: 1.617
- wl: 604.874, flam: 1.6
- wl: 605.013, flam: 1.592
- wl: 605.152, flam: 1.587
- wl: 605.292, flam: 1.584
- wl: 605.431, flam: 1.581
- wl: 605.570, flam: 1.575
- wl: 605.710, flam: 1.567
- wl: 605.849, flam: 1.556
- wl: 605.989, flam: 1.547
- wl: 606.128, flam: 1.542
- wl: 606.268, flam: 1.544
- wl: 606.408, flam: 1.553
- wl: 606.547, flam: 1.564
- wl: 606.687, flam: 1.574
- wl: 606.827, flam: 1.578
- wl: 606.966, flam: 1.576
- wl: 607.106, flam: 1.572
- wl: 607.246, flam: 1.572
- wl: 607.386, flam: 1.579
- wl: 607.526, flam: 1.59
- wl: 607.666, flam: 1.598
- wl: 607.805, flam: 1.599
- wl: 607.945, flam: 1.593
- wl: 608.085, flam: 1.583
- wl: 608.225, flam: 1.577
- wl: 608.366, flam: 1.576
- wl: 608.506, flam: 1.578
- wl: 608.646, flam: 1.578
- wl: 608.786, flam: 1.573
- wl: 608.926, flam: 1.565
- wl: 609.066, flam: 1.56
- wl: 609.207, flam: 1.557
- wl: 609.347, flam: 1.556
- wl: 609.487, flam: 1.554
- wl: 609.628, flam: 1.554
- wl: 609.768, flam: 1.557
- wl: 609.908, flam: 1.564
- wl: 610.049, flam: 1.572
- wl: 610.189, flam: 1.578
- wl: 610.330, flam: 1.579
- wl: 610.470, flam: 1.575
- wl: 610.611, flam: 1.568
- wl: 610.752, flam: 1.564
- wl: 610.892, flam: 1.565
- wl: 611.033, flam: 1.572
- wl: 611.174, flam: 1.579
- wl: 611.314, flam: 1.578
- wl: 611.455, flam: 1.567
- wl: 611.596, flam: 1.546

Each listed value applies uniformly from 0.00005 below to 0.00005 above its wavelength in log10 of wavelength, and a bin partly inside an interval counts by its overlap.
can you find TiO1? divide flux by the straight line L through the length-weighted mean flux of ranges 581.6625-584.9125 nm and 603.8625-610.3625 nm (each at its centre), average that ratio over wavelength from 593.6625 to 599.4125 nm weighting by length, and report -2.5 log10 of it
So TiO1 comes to 0.006 mag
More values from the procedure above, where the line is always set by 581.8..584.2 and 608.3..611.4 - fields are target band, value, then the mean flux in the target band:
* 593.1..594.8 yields 0.02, 1.55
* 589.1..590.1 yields 0.20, 1.32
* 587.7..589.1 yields 0.10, 1.43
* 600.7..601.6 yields 0.03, 1.52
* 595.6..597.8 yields -0.03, 1.62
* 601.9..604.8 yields -0.02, 1.6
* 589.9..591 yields 0.05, 1.5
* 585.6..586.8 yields 0.01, 1.56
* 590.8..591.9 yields 0.02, 1.54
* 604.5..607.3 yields -0.01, 1.58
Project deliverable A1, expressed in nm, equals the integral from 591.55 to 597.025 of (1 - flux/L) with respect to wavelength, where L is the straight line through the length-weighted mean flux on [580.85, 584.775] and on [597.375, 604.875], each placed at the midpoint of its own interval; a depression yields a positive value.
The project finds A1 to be 0.10 nm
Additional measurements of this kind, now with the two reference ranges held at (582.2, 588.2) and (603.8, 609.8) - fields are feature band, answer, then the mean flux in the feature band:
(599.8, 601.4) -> 0.04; 1.54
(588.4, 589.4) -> 0.15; 1.33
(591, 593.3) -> 0.04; 1.54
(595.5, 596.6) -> 0.01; 1.56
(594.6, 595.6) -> 0.07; 1.46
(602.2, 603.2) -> 0.02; 1.55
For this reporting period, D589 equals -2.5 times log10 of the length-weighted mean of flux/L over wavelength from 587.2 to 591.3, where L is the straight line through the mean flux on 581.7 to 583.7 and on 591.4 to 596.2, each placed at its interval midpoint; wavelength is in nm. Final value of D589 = 0.07 mag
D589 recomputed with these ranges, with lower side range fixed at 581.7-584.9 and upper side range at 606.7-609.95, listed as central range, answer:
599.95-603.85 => 0.02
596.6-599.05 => -0.03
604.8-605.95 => 0.00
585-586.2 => 0.03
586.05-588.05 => 0.01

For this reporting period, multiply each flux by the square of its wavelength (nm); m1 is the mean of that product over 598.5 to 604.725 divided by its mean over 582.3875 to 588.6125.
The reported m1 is 1.07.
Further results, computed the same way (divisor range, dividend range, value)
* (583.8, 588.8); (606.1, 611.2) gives 1.10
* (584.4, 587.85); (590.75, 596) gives 1.01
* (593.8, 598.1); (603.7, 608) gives 1.05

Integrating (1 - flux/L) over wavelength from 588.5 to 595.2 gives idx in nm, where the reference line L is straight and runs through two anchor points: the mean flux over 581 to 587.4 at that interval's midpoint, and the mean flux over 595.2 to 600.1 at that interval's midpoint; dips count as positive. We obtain 0.37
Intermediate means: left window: 1.56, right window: 1.58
